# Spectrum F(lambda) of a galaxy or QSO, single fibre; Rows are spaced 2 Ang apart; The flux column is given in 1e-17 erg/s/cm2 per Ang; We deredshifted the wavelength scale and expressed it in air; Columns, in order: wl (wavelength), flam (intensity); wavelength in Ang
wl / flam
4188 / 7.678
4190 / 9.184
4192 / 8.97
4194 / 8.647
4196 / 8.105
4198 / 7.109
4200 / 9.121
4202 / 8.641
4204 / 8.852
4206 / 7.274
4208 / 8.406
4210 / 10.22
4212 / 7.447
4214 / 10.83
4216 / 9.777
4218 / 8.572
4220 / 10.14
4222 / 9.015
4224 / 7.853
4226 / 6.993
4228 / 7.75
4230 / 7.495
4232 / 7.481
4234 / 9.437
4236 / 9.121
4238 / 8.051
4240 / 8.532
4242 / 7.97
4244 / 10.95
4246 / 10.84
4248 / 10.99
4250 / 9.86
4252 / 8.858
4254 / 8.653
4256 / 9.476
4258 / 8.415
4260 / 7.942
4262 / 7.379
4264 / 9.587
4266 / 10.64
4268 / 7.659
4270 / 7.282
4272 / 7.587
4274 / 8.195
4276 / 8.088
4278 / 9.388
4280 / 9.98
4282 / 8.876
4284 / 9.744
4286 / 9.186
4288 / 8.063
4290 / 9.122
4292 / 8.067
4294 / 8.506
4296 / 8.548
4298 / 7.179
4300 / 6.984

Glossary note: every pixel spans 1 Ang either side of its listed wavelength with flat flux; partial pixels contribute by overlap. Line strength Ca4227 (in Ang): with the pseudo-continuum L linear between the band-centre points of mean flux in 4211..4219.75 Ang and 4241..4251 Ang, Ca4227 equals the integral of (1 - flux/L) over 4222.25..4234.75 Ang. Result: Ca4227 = 2.3 Ang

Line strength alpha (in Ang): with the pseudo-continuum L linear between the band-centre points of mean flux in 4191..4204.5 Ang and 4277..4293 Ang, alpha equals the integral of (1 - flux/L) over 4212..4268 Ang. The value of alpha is -1.1 Ang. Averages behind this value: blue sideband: 8.48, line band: 8.93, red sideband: 9.05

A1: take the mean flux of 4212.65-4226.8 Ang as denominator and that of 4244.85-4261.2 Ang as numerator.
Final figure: 1.04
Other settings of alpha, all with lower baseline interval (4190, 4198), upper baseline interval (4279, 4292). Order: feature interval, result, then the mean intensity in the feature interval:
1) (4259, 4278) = 1.4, 8.32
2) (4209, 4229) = -0.5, 8.86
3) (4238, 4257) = -1.4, 9.49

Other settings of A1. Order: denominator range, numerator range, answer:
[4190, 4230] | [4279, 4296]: 1.04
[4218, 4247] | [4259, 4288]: 1.00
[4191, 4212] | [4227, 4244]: 0.99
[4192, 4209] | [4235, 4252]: 1.14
